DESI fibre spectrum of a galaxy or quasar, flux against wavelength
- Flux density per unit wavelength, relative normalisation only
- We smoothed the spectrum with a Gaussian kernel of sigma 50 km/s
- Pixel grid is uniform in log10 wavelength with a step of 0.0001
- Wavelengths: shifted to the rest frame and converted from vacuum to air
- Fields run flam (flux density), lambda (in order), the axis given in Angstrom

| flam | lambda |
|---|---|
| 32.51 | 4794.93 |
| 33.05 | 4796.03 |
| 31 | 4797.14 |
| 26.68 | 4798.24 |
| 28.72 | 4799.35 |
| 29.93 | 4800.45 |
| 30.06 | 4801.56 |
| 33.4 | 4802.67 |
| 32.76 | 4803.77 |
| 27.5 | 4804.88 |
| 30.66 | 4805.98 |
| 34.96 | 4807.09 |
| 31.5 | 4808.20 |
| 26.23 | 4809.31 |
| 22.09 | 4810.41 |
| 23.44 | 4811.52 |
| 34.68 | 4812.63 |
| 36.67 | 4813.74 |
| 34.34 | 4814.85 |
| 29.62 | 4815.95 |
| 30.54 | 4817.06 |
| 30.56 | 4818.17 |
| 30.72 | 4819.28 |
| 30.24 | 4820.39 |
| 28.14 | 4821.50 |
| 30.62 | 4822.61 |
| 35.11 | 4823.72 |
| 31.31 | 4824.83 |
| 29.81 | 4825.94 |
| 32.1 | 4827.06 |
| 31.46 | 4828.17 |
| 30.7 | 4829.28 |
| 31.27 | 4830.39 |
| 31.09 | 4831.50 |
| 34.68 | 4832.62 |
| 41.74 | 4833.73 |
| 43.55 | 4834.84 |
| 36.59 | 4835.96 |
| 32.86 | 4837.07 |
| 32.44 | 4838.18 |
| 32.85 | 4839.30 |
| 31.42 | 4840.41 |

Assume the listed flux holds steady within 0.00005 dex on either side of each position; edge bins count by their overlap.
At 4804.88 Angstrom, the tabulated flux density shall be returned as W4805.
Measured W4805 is 27.5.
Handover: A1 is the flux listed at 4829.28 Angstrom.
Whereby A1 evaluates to 30.7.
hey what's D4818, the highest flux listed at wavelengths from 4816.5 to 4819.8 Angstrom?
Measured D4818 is 30.72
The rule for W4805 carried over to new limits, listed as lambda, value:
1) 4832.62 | 34.68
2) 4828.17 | 31.46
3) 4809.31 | 26.23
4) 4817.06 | 30.54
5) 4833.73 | 41.74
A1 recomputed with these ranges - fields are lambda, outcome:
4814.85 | 34.34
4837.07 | 32.86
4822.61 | 30.62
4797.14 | 31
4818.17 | 30.56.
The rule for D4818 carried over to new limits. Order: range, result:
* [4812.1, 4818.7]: 36.67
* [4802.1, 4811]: 34.96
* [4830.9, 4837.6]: 43.55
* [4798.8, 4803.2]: 33.4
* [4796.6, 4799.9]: 31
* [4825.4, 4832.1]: 32.1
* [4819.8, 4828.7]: 35.11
